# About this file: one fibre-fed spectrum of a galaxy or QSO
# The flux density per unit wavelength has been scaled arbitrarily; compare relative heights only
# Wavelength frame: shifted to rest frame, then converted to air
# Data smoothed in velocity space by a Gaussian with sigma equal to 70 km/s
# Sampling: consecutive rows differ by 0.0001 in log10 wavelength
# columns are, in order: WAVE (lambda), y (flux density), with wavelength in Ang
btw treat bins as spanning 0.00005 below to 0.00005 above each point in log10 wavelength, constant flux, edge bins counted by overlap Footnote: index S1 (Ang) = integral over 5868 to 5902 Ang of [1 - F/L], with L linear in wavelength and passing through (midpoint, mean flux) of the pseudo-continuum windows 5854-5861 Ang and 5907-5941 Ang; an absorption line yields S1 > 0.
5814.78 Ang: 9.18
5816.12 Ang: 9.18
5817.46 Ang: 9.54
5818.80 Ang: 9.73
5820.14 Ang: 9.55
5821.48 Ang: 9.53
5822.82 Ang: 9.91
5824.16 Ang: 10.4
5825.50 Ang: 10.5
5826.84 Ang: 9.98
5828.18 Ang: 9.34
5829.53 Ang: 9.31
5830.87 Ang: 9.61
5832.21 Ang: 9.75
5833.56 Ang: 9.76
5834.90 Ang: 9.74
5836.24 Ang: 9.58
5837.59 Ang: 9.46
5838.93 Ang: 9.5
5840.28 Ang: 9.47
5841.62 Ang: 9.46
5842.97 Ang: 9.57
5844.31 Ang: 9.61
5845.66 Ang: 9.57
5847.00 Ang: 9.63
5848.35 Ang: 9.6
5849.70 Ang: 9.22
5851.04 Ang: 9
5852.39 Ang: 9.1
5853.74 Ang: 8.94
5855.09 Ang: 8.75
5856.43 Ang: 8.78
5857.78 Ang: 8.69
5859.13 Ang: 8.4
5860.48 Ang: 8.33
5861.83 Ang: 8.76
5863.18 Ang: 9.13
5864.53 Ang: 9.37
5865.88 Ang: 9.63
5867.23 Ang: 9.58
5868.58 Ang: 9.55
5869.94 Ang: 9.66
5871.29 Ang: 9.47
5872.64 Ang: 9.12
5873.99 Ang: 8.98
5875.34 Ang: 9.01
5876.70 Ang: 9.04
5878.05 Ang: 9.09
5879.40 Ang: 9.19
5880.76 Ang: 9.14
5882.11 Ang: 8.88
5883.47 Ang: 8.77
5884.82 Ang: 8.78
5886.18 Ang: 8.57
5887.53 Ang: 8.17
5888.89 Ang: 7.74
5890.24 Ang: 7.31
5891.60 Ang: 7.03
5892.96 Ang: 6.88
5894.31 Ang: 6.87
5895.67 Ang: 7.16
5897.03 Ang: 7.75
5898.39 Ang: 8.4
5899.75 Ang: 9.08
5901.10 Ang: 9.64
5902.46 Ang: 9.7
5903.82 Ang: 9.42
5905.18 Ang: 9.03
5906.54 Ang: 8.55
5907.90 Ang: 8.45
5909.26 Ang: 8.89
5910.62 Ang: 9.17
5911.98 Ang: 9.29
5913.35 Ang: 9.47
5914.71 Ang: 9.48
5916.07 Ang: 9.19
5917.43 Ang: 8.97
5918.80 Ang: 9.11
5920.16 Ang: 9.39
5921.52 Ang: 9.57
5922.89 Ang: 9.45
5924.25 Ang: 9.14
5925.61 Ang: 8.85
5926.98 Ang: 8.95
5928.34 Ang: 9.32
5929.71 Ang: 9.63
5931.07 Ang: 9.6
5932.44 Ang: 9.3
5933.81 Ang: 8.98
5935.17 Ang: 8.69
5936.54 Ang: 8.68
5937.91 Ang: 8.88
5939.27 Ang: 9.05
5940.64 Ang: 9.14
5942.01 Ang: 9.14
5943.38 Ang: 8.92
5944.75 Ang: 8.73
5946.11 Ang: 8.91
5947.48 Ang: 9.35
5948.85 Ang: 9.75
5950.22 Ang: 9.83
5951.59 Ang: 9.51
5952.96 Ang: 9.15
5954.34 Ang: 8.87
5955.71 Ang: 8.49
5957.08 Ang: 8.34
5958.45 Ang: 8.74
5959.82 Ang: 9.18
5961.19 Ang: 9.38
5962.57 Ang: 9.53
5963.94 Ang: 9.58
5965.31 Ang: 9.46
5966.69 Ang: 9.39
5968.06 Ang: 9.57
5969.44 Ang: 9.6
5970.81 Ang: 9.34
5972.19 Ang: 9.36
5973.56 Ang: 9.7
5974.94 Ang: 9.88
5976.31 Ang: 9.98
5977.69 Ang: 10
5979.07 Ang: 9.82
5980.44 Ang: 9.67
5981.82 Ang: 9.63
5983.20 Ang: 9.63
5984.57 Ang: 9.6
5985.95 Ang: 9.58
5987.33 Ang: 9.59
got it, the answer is 1.1 Ang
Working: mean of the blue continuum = 8.62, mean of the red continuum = 9.14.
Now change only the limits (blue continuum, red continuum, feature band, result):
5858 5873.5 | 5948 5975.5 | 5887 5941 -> 2.7 Ang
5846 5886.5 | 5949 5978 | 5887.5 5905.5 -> 2.0 Ang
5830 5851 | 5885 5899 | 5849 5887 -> -2.4 Ang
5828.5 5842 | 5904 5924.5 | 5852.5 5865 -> 0.8 Ang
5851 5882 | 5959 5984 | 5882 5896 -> 2.1 Ang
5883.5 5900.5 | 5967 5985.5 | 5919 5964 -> -1.2 Ang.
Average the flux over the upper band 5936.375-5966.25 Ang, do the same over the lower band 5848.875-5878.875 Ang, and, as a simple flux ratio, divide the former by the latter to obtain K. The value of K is 1.01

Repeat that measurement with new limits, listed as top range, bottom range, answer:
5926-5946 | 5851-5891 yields 1.02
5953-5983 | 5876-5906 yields 1.11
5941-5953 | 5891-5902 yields 1.17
